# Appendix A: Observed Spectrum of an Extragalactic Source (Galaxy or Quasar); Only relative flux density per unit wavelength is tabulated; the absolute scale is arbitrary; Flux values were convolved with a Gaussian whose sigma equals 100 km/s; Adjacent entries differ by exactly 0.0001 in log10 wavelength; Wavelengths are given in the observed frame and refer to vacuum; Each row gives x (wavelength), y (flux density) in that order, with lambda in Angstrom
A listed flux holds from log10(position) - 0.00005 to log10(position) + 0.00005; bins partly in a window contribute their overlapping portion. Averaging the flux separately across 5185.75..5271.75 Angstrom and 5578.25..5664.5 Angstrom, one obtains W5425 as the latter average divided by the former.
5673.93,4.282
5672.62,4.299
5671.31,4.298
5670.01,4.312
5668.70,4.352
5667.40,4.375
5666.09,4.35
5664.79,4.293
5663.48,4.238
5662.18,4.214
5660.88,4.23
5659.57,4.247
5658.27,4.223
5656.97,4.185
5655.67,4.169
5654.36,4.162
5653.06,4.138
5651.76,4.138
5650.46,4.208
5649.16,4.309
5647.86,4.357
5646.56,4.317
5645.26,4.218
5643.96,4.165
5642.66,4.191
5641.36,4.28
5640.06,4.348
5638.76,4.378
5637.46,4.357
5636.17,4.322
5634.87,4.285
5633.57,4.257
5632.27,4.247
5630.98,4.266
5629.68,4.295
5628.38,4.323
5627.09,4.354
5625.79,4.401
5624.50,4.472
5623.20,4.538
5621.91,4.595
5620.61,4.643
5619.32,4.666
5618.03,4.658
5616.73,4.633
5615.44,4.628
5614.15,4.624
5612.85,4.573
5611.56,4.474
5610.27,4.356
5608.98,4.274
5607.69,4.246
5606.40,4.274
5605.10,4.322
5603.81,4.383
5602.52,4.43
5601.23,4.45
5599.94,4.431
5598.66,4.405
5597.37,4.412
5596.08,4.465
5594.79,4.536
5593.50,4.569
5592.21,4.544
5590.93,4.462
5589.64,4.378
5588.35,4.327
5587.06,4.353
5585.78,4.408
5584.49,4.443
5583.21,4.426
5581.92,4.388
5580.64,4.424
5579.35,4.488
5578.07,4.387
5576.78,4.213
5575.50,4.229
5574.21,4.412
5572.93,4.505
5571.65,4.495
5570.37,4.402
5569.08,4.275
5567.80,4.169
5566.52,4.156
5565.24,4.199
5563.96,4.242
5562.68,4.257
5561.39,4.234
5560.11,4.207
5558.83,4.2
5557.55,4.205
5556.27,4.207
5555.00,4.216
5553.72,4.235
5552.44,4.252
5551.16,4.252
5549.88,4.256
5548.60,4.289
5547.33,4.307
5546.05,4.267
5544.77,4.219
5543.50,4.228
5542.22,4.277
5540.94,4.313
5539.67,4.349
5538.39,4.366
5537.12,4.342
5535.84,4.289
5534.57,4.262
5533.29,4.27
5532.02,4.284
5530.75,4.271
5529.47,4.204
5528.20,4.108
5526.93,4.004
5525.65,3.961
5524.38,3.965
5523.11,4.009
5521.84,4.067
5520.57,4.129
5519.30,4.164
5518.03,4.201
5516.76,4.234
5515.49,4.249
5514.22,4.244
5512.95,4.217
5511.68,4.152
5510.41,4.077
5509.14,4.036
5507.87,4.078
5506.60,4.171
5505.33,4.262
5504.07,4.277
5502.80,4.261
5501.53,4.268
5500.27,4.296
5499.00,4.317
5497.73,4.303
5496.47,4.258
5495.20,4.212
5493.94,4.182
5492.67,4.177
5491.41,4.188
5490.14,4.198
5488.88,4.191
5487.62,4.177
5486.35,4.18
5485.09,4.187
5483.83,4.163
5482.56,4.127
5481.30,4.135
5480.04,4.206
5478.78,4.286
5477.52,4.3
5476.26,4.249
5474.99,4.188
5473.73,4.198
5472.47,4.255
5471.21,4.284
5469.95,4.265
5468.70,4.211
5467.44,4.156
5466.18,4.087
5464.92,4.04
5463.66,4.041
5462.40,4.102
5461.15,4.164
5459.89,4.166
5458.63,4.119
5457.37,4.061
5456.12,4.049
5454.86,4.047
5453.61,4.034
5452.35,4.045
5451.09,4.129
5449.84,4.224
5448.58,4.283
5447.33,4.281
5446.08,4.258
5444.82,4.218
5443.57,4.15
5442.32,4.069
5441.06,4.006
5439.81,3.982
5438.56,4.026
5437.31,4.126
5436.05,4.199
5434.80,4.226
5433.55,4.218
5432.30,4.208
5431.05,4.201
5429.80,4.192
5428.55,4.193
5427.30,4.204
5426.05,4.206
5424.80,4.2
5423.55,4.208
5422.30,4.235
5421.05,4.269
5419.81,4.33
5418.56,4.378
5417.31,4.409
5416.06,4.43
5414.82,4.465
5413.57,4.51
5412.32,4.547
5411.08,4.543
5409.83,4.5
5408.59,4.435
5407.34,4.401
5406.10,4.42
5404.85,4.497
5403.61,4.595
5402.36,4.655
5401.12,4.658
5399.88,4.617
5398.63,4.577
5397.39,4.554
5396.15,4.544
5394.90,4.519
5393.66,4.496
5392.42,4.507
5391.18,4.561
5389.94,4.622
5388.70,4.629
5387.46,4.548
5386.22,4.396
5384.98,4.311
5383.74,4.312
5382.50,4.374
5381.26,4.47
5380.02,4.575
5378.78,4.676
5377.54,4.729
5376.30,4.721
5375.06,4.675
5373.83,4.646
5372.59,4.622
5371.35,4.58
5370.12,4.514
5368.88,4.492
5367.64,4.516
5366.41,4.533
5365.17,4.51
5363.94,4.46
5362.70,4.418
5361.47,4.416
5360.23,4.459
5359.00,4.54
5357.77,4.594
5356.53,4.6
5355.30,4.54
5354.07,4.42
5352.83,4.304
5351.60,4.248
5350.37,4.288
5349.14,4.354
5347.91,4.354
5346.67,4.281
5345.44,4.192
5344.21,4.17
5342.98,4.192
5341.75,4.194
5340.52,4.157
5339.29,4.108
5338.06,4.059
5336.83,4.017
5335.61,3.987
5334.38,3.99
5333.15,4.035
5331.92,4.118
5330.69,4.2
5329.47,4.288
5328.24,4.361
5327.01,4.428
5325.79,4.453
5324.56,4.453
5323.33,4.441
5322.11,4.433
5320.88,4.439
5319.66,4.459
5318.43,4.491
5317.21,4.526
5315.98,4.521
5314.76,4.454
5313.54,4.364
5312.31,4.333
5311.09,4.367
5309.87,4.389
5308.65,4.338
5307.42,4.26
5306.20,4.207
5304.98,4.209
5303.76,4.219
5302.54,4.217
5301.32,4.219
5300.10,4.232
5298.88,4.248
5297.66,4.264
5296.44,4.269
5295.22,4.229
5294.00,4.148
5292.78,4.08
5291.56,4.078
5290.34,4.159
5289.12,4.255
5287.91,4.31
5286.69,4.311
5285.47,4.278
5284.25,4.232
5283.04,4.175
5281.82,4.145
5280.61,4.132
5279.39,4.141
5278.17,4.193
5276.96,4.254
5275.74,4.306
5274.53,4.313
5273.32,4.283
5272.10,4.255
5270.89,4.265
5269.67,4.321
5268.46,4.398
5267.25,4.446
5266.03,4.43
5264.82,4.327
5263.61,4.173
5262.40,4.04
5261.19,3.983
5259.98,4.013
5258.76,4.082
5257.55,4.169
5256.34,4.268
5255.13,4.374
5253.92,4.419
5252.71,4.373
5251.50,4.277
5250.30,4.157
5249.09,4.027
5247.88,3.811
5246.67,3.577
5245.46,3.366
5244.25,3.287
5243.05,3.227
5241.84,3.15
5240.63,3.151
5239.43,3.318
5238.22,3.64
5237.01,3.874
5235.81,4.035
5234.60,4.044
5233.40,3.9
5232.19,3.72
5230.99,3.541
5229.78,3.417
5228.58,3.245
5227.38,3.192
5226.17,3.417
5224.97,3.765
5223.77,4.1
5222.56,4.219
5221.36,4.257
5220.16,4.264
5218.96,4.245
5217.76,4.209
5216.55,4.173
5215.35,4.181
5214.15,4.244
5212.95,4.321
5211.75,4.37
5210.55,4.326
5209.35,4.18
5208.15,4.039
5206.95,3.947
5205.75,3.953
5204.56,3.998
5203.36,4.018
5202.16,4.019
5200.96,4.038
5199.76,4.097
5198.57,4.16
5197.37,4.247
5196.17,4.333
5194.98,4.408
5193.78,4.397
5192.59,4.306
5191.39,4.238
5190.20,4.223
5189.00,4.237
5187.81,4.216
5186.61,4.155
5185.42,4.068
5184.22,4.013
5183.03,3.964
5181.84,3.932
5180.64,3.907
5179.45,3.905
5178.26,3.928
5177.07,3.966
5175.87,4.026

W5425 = 1.1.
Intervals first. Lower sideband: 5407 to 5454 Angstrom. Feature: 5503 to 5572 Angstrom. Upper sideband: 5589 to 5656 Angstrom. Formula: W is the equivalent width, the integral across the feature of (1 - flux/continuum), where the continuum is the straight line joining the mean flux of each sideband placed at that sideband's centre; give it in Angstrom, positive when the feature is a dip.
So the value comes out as 1.77 Angstrom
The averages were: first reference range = 4.25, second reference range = 4.38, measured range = 4.21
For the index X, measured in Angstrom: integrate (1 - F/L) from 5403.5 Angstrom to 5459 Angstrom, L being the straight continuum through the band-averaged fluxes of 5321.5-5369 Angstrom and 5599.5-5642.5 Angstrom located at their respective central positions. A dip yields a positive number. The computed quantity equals 1.3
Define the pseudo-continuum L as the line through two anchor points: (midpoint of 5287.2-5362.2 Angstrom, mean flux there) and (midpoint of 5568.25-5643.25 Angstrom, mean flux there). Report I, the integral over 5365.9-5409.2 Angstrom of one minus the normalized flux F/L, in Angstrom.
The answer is -2.2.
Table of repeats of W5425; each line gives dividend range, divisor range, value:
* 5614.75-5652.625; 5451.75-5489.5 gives 1.05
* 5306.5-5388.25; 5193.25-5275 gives 1.09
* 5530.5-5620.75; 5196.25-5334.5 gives 1.06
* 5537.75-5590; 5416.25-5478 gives 1.03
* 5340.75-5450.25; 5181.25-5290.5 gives 1.08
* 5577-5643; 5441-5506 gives 1.06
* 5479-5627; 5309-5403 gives 0.97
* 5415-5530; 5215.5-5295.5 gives 1.04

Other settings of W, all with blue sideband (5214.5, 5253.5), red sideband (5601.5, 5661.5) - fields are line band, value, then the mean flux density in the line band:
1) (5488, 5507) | -0.34 Angstrom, 4.24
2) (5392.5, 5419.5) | -3.18 Angstrom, 4.51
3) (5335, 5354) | -1.22 Angstrom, 4.2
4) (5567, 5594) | -0.71 Angstrom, 4.39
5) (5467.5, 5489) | -0.39 Angstrom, 4.21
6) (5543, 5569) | 0.09 Angstrom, 4.23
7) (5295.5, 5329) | -3.88 Angstrom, 4.35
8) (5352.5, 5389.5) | -4.98 Angstrom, 4.52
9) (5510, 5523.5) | 0.09 Angstrom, 4.16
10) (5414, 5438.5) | -1.16 Angstrom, 4.25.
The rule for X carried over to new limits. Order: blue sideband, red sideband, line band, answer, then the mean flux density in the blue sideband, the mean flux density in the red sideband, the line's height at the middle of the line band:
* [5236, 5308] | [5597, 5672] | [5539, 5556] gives 0.09 Angstrom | 4.09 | 4.35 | 4.29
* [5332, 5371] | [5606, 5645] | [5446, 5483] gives 1.61 Angstrom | 4.32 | 4.4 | 4.35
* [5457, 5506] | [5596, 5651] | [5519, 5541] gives 0.42 Angstrom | 4.2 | 4.39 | 4.26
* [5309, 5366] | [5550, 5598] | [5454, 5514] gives 2.15 Angstrom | 4.34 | 4.34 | 4.34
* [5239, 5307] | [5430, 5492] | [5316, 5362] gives -2.11 Angstrom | 4.11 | 4.16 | 4.13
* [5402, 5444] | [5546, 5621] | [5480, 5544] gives 2.12 Angstrom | 4.3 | 4.38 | 4.34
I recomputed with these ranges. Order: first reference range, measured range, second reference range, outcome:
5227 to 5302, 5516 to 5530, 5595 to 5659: 0.57 Angstrom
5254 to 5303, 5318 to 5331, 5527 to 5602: -0.51 Angstrom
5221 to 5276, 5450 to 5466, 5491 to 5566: 0.21 Angstrom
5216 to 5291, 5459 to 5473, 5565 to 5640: 0.30 Angstrom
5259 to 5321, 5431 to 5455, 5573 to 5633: 1.10 Angstrom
